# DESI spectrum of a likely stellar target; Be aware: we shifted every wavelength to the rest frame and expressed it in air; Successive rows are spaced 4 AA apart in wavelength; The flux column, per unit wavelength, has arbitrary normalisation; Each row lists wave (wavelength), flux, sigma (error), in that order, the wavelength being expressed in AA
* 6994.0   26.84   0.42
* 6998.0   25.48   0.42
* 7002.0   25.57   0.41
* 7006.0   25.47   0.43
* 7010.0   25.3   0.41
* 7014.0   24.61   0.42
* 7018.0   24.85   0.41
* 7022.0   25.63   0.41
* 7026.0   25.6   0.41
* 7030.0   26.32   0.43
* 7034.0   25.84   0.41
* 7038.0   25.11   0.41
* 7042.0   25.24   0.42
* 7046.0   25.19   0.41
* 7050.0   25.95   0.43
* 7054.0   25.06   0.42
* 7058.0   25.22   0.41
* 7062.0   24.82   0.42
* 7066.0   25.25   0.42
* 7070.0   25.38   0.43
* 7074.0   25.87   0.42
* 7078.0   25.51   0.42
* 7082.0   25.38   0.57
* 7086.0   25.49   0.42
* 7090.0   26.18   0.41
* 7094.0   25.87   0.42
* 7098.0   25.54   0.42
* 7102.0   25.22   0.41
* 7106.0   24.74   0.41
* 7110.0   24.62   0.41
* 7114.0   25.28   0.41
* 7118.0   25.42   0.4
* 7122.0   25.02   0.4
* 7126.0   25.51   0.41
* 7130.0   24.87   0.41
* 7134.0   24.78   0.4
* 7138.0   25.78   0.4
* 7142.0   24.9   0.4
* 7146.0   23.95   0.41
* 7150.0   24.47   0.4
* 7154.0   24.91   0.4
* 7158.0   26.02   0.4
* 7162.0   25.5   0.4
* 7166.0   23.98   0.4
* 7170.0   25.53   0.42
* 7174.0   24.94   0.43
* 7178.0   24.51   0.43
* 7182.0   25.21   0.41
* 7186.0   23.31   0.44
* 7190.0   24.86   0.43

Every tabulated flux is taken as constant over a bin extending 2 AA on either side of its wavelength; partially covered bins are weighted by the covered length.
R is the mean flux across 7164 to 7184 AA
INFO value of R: 24.8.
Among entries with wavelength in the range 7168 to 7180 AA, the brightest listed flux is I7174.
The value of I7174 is 25.53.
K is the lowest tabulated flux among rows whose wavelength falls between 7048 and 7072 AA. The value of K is 24.82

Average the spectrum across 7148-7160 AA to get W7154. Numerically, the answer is 25.1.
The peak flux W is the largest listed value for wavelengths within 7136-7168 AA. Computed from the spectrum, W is 26.02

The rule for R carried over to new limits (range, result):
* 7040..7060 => 25.3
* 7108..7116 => 25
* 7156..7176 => 25.2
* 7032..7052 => 25.5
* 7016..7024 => 25.2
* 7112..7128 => 25.3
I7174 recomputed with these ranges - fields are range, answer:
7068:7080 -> 25.87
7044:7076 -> 25.95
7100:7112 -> 25.22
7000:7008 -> 25.57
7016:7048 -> 26.32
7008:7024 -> 25.63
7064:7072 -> 25.38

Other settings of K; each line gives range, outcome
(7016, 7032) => 24.85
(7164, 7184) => 23.98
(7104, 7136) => 24.62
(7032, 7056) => 25.06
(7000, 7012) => 25.3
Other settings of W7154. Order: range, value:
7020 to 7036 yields 25.8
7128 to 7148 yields 24.9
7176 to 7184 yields 24.9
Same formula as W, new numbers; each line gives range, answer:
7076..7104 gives 26.18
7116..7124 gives 25.42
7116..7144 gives 25.78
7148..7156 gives 24.91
